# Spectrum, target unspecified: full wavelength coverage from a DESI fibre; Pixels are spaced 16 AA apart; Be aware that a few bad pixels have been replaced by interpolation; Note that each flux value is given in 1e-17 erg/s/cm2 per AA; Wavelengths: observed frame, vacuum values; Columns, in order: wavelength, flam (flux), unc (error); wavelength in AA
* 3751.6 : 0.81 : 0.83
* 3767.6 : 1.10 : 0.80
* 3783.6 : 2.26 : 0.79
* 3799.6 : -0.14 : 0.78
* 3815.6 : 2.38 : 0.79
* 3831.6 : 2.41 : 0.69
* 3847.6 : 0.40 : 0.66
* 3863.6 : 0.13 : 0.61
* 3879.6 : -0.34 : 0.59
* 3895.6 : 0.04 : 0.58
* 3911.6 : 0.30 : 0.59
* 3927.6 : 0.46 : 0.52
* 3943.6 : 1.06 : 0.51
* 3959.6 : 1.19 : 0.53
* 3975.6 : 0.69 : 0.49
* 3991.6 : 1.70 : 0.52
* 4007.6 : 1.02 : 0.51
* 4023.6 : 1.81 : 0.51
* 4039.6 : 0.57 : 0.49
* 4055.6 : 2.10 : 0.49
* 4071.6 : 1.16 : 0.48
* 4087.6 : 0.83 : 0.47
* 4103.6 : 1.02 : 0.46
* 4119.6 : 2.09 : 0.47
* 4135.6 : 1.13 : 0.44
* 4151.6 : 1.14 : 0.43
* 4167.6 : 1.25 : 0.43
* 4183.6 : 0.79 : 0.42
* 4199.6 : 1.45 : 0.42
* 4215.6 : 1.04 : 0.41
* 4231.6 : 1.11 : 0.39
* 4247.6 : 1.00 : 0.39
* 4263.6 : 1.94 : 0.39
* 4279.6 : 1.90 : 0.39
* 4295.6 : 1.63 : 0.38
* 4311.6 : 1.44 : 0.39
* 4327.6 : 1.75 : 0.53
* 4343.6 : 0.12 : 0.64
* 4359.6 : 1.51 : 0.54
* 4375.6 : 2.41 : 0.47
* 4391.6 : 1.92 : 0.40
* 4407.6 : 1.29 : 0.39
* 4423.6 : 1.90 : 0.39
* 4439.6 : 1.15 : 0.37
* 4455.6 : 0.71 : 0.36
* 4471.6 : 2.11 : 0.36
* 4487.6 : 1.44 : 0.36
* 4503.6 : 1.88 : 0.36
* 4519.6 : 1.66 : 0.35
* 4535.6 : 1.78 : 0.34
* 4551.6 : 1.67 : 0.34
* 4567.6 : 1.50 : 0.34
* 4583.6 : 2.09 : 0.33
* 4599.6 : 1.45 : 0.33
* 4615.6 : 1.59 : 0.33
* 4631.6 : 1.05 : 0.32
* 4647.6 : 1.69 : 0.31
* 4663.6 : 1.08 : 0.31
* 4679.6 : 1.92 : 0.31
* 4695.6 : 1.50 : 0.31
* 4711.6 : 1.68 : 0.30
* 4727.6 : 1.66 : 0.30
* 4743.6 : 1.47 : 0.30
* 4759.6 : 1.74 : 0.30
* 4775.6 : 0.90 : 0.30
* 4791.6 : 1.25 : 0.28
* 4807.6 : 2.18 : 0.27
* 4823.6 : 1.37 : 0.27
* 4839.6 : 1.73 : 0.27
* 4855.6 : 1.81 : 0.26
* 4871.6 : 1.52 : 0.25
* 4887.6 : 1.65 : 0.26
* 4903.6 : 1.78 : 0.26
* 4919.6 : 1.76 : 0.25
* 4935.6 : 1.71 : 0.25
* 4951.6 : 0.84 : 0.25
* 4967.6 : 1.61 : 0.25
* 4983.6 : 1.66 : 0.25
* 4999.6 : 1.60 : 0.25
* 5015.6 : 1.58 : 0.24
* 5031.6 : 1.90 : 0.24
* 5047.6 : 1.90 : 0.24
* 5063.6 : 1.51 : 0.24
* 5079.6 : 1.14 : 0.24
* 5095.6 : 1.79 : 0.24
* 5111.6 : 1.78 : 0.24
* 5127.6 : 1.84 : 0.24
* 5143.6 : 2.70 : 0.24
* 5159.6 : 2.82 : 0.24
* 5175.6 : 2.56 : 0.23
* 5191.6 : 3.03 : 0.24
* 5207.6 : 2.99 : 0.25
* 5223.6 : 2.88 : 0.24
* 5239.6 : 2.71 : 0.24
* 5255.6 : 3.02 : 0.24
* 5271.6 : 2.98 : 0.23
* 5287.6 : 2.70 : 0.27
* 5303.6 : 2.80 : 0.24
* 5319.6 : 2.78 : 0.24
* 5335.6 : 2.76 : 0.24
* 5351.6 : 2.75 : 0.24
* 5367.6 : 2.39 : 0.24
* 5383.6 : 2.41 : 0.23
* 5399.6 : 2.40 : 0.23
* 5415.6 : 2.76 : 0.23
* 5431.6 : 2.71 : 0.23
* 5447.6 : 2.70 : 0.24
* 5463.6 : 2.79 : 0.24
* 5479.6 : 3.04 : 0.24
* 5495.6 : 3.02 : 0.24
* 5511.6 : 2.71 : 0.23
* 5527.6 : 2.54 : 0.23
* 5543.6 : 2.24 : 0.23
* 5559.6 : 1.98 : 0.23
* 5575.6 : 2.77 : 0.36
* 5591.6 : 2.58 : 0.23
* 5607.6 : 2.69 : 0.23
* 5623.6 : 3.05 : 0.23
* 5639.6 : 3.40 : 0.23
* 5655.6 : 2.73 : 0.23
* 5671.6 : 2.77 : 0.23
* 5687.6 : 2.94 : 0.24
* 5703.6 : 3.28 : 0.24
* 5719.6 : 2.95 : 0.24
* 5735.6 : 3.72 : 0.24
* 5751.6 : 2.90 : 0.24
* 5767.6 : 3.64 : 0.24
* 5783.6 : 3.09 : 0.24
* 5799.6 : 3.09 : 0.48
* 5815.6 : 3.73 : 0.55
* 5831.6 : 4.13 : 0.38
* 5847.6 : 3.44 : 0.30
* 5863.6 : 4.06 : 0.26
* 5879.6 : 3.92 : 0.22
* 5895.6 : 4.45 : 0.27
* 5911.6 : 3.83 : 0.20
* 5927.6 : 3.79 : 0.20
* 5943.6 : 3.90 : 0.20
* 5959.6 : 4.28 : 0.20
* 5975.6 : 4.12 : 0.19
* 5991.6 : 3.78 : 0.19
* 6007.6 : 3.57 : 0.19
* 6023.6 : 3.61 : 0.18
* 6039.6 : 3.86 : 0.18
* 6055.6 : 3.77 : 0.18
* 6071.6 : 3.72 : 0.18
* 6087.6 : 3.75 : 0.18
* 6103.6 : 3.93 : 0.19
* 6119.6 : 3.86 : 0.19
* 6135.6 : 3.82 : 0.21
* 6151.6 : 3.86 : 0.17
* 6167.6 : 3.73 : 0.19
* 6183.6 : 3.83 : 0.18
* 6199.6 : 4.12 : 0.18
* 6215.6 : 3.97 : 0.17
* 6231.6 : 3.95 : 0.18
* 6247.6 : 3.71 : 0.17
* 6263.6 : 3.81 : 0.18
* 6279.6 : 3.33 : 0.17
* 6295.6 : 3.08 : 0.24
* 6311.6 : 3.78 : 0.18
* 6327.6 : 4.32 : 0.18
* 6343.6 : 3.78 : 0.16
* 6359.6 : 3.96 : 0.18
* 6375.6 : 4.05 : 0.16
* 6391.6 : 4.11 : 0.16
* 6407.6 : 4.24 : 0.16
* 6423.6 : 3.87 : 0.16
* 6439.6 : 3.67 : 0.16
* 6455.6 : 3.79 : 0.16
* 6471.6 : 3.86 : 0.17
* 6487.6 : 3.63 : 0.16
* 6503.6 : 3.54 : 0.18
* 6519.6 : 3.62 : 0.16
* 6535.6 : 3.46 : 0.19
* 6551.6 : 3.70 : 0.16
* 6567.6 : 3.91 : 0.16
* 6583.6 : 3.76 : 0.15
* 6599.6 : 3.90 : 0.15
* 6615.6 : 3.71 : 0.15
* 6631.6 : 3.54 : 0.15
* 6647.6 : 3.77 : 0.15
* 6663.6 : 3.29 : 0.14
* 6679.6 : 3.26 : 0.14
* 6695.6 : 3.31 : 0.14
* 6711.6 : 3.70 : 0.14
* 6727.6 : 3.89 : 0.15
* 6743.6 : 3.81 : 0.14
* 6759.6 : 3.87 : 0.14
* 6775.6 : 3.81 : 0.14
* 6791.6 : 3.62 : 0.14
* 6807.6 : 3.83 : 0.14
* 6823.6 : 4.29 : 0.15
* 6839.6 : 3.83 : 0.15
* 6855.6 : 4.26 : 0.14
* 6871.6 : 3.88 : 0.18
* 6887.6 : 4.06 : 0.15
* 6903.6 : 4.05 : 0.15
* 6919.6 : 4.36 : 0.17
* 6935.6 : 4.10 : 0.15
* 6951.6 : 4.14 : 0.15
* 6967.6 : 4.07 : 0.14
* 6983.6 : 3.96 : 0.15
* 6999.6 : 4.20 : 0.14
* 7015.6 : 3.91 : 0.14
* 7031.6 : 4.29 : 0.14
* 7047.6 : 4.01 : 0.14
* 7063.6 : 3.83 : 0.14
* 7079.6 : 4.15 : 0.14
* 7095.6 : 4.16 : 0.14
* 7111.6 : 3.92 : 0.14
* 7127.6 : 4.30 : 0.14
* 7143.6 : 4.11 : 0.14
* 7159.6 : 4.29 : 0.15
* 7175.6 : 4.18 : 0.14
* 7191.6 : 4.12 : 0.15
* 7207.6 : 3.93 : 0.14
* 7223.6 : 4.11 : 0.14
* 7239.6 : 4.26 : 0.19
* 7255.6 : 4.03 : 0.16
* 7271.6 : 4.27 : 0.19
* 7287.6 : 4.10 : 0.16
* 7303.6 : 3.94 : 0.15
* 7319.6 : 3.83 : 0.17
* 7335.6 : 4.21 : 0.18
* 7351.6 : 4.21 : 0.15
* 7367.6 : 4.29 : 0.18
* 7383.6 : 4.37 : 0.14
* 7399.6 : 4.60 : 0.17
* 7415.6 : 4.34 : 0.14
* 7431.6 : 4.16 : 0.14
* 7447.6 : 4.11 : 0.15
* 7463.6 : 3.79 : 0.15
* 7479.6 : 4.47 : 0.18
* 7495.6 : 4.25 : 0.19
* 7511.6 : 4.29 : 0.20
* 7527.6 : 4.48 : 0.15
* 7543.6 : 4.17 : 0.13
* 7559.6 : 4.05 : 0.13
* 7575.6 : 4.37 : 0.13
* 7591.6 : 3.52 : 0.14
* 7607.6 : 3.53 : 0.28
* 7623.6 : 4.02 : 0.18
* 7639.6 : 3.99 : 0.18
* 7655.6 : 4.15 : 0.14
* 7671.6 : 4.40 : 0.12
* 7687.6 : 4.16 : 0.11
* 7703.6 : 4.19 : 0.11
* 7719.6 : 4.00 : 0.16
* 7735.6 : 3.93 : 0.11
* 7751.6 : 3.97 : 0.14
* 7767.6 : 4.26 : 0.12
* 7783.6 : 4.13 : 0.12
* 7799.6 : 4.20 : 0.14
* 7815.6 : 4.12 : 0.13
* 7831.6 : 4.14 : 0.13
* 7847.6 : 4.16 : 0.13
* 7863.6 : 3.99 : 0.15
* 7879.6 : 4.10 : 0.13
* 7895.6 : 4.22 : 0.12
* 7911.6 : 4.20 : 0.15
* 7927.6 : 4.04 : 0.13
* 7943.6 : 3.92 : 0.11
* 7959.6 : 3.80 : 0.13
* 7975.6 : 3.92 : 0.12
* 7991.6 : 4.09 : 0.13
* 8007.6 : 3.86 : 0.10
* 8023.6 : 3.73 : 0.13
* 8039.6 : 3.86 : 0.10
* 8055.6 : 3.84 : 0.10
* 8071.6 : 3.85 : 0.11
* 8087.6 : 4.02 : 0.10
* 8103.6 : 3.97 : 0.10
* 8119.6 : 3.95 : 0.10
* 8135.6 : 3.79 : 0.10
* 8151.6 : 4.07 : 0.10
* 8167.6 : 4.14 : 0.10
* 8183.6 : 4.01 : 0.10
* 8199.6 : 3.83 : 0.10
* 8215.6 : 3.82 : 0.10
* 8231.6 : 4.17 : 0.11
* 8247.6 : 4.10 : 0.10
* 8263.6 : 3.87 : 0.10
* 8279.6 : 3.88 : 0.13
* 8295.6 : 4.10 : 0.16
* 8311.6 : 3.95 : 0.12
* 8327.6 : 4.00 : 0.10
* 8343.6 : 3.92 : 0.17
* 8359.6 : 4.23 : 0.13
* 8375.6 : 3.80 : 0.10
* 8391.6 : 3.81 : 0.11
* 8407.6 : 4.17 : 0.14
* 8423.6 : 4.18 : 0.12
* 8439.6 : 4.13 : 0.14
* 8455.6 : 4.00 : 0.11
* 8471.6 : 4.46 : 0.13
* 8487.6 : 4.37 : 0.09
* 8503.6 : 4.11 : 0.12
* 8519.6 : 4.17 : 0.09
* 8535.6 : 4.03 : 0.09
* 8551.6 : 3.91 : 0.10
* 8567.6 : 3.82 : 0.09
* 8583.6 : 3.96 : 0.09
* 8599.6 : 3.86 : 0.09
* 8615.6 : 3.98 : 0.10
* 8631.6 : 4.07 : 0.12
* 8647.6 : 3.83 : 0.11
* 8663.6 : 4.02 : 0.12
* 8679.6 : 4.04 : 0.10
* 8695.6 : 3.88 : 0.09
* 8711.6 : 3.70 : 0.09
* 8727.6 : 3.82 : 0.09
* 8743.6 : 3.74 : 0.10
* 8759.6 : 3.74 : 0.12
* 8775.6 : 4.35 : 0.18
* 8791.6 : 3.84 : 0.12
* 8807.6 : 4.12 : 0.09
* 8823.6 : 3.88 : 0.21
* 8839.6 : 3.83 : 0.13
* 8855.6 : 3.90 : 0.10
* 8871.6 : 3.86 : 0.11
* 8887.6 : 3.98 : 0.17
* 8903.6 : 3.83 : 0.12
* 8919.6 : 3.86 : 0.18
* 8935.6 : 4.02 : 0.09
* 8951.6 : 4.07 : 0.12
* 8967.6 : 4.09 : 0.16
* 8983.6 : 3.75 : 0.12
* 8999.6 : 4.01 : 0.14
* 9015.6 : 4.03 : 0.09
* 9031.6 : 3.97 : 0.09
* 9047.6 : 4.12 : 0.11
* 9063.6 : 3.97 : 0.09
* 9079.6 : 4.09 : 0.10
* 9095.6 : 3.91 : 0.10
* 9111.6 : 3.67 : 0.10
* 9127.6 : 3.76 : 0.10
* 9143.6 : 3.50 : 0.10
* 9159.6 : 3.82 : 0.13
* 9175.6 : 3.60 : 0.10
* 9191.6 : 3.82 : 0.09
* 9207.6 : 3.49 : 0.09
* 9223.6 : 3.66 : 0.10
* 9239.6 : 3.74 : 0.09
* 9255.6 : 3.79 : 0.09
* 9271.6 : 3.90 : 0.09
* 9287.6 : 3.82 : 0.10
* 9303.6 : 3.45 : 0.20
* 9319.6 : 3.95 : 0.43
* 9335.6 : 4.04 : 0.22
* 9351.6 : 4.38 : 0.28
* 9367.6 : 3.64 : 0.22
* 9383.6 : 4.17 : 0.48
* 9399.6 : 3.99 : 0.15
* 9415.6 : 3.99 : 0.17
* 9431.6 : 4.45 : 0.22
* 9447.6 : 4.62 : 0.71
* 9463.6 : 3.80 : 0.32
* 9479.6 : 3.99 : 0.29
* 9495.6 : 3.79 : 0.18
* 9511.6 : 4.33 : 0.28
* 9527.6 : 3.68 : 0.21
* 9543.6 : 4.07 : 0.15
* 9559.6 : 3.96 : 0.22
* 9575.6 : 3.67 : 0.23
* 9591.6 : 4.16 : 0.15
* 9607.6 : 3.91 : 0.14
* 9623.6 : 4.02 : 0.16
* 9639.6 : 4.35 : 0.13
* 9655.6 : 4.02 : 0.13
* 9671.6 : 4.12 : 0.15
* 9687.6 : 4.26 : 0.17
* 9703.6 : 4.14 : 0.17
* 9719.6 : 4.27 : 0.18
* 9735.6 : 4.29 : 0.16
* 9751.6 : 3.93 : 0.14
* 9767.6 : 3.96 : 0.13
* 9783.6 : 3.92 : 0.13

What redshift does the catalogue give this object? 0.29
